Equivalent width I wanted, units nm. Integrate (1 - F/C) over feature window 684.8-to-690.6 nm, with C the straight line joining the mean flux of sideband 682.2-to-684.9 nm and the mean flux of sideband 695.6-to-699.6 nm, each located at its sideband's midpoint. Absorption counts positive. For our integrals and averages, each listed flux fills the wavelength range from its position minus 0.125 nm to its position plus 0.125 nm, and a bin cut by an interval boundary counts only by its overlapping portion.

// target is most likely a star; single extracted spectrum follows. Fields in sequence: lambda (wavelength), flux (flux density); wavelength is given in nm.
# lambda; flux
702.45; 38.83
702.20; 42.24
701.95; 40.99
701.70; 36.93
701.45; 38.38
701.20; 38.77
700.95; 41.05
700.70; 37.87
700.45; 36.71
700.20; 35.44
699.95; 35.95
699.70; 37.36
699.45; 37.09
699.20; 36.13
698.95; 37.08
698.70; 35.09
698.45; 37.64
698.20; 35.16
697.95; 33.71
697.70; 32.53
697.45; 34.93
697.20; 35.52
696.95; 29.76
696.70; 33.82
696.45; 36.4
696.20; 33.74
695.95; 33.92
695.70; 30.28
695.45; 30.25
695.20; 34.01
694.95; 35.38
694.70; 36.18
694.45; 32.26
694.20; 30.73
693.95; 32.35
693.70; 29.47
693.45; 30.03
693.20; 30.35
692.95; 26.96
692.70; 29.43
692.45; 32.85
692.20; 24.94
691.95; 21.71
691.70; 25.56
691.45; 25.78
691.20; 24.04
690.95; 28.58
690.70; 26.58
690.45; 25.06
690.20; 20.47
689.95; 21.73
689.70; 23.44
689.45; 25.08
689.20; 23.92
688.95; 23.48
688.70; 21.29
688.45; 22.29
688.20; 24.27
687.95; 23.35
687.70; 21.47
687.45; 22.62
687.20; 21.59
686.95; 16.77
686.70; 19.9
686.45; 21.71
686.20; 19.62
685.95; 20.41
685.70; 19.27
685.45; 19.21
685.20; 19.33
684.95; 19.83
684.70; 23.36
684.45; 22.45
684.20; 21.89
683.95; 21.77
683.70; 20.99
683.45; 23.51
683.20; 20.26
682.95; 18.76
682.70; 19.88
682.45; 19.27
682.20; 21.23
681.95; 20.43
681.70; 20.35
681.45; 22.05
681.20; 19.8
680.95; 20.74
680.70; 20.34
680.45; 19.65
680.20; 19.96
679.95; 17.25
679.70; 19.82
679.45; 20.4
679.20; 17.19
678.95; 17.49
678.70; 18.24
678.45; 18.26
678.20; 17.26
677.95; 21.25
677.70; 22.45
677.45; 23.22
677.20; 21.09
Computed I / 0.82 nm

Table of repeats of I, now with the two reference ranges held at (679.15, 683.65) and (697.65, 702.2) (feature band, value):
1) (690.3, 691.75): 0.15 nm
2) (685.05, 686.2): 0.21 nm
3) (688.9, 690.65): 0.27 nm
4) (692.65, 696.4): 0.04 nm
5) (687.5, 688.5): 0.13 nm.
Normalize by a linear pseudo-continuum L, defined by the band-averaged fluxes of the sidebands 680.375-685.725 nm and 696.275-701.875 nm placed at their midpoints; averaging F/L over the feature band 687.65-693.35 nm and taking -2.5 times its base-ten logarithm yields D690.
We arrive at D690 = 0.120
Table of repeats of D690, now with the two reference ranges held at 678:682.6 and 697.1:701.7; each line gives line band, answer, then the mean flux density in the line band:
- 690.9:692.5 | 0.15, 25.8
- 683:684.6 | 0.04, 21.7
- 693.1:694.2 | 0.03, 30.6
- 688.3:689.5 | 0.17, 23.1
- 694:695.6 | -0.02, 33.1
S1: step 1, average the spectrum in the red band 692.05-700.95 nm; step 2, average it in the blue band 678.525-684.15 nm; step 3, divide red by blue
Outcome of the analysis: 1.7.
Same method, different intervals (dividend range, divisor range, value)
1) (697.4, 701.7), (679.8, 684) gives 1.80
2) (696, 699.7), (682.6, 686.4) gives 1.69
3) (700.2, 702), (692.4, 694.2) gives 1.27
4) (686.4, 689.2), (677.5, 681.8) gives 1.11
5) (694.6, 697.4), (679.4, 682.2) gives 1.67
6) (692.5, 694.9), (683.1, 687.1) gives 1.50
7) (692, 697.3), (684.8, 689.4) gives 1.49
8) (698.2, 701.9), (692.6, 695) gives 1.19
